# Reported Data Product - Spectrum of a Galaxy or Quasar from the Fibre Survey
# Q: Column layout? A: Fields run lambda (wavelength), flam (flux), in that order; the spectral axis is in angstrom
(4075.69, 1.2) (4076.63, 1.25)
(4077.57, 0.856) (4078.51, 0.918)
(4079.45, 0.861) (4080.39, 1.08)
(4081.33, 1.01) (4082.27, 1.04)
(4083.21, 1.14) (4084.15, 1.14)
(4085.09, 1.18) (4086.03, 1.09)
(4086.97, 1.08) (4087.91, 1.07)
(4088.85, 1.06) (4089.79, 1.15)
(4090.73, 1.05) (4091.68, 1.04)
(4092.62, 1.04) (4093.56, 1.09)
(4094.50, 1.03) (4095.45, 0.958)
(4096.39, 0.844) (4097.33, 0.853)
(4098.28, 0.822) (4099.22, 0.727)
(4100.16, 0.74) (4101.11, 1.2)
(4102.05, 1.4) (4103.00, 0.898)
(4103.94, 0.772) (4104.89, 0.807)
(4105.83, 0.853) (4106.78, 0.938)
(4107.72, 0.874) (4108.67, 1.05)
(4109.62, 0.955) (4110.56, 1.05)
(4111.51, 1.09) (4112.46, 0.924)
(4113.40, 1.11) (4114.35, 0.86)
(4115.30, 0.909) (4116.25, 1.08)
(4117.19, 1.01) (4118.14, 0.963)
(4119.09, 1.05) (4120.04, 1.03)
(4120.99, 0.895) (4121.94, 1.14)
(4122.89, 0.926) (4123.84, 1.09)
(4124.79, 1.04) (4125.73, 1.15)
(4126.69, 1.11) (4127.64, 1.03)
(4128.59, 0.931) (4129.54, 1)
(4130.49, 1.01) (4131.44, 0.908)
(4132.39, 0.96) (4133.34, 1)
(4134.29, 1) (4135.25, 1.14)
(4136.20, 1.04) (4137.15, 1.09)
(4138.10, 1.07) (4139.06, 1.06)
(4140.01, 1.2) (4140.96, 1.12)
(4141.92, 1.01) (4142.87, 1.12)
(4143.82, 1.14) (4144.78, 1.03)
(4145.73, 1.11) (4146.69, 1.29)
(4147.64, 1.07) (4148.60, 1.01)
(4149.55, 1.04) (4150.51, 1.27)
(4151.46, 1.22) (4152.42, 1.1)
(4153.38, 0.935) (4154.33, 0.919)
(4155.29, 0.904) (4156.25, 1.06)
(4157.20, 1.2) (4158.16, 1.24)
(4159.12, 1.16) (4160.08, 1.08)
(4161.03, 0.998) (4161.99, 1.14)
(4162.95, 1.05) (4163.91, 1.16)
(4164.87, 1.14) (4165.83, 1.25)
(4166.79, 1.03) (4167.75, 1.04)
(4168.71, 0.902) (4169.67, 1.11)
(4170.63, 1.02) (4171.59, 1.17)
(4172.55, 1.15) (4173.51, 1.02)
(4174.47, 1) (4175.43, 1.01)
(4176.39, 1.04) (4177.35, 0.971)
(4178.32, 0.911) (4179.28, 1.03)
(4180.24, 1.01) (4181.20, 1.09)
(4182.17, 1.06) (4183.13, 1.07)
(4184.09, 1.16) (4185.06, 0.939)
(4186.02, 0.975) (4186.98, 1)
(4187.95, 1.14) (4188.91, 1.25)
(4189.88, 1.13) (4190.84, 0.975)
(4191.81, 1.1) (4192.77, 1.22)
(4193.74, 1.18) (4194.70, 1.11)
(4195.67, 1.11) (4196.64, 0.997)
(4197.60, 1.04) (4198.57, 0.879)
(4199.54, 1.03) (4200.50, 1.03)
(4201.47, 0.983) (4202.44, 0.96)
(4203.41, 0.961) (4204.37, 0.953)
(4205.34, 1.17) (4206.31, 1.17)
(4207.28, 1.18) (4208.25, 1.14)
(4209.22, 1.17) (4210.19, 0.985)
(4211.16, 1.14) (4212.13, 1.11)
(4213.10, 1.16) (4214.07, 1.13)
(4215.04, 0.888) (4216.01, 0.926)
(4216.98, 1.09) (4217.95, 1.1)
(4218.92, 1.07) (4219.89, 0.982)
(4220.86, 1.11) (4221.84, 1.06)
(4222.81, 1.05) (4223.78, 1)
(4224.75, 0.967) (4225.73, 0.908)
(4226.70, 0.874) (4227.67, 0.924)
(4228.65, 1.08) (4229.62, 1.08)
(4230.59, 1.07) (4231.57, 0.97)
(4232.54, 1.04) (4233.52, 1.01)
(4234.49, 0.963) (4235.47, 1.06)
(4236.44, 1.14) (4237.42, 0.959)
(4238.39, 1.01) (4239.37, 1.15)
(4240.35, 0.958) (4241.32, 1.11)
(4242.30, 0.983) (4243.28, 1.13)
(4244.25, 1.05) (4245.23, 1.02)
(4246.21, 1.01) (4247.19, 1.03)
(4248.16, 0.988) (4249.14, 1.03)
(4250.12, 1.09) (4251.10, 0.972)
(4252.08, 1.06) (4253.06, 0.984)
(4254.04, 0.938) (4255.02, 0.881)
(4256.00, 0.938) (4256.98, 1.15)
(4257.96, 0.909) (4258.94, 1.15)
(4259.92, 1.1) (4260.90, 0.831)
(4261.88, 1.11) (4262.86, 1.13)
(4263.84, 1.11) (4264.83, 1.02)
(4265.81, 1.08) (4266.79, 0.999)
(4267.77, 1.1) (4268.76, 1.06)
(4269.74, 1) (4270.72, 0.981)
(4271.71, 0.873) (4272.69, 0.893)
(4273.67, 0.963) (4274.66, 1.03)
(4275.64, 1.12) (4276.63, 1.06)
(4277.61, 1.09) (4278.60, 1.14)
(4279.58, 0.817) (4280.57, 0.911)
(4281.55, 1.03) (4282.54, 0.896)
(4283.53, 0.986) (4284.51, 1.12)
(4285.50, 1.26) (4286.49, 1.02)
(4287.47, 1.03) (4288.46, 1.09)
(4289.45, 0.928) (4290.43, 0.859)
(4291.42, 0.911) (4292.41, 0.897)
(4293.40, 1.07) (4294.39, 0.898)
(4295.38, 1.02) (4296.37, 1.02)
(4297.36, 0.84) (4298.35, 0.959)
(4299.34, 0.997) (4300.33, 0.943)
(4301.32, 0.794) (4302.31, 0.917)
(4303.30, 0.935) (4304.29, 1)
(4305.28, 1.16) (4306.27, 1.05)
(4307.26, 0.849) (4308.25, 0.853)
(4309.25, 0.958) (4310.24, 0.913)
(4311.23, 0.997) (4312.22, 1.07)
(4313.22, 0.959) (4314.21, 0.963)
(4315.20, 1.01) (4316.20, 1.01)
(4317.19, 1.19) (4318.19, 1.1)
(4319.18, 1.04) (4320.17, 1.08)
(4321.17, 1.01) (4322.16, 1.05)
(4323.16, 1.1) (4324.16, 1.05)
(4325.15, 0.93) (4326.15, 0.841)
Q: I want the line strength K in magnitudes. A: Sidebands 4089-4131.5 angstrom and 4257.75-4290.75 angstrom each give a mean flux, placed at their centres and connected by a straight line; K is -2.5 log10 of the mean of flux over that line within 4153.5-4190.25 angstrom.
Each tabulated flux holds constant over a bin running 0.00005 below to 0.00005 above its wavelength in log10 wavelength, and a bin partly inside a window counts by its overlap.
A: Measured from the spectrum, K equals -0.07 mag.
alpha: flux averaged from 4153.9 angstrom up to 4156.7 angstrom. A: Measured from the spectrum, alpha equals 0.959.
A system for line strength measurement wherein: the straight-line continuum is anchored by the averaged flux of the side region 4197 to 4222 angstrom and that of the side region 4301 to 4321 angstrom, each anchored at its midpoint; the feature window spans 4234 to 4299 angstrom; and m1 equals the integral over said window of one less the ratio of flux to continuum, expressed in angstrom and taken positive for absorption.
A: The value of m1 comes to 0.5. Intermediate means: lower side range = 1.05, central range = 1.01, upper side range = 0.995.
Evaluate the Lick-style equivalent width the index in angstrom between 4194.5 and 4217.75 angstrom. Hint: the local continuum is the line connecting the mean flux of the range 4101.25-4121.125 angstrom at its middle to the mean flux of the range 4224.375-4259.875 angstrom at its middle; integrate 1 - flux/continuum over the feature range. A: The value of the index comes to -1.1 angstrom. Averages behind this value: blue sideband 0.982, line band 1.05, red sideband 1.02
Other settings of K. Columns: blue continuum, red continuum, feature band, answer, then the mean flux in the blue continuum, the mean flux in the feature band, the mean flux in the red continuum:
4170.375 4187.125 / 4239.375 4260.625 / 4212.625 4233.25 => 0.006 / 1.04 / 1.02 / 1.02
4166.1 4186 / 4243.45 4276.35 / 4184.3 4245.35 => -0.021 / 1.04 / 1.05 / 1.02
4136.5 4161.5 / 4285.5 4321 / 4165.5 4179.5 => 0.037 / 1.09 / 1.04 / 0.985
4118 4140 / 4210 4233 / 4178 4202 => -0.028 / 1.03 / 1.06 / 1.03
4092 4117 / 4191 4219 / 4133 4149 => -0.095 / 0.958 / 1.09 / 1.07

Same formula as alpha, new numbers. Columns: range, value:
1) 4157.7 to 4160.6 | 1.16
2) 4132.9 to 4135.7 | 1.04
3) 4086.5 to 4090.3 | 1.09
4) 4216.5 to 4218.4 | 1.1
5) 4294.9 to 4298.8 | 0.959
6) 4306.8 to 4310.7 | 0.893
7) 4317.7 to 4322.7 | 1.06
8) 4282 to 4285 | 1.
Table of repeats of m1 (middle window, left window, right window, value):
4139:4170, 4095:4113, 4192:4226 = -3.1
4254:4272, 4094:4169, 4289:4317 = -0.9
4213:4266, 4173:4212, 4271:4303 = -0.4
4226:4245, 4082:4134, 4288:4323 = -0.7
